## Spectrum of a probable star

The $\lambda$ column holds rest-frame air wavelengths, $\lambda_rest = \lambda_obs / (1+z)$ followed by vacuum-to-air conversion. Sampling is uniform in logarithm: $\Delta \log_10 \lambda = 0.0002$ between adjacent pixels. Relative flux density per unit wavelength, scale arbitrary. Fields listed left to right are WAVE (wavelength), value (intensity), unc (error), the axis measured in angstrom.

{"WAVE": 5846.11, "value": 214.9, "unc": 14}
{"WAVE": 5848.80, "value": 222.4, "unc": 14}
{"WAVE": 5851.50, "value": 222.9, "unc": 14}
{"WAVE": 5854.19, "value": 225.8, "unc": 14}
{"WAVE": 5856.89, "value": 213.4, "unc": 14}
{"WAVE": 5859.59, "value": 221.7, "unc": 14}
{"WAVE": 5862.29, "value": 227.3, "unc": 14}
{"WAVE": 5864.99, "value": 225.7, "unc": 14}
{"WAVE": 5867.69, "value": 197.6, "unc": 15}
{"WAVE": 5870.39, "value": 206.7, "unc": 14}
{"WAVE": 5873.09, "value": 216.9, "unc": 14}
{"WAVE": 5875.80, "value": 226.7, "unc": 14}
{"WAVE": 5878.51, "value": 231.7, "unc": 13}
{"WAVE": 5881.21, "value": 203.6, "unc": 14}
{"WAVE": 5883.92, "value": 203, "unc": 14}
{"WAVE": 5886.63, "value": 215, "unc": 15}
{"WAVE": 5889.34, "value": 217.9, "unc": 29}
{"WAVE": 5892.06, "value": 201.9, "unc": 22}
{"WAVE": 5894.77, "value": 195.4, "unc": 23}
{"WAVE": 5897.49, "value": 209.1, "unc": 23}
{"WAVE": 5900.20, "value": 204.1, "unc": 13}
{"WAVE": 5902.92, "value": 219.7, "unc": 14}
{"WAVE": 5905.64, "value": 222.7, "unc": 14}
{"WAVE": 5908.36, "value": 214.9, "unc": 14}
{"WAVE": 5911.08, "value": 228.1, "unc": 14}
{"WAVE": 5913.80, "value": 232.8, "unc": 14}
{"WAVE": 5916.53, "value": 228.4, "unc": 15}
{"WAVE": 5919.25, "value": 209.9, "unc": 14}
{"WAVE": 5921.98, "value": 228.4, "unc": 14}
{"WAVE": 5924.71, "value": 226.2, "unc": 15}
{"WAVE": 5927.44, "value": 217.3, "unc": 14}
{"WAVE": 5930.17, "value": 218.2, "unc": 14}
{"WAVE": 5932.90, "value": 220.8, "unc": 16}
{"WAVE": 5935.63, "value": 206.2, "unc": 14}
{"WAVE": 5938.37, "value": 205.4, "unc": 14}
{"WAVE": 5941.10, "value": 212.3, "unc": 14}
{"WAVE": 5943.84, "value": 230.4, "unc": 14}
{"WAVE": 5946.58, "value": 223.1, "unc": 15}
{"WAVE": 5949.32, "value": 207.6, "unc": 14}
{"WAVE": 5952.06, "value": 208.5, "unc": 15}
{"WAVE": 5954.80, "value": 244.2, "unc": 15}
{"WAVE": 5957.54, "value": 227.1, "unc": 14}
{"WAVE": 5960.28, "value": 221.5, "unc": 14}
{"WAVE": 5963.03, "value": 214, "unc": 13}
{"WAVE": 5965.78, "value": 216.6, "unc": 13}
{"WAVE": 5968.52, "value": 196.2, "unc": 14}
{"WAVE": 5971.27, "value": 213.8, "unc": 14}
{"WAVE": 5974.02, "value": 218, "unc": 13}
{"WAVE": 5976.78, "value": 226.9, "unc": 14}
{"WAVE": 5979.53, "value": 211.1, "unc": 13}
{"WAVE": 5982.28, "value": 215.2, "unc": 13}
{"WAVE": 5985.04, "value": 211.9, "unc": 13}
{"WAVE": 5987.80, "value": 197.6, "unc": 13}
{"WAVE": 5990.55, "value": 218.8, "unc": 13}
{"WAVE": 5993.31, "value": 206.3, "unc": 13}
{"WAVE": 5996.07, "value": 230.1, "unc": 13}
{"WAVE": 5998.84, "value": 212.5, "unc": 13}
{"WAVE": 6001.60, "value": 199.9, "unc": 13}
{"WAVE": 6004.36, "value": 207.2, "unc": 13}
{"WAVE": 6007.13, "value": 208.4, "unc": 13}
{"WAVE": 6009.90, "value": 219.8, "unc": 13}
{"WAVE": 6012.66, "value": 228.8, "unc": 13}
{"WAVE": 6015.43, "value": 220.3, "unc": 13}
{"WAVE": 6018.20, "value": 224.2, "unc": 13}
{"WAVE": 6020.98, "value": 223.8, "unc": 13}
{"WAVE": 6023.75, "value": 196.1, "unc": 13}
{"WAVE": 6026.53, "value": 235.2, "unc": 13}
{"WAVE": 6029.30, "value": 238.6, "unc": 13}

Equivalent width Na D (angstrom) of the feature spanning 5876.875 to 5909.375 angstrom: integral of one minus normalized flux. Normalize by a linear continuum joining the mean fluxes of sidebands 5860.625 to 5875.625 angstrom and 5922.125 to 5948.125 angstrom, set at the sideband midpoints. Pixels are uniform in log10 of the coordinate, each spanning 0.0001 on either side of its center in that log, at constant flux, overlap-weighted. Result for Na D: 0.76 angstrom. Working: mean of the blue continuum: 216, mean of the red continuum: 218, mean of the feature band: 212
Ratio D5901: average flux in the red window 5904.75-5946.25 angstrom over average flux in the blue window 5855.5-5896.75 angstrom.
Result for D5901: 1.03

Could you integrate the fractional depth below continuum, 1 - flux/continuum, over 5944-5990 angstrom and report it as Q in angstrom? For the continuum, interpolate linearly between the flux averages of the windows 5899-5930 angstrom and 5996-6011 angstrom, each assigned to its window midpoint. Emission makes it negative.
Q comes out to -0.2 angstrom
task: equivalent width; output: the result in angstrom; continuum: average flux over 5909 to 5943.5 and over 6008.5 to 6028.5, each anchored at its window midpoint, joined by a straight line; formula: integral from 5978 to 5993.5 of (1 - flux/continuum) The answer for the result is 0.7 angstrom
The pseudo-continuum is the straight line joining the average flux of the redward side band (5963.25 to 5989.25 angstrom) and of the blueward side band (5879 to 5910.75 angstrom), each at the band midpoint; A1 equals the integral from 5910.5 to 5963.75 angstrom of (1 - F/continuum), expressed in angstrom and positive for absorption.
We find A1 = -2.2 angstrom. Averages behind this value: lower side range 211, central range 220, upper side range 212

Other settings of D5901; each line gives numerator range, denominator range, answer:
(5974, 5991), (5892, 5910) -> 1.01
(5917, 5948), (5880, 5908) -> 1.04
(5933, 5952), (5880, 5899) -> 1.04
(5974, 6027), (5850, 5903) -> 1.00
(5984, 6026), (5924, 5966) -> 0.98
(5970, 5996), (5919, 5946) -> 0.98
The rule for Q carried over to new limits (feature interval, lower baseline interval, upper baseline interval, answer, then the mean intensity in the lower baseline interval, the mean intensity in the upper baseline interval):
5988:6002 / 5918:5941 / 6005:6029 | 0.4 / 216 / 220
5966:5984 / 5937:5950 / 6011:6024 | 0.4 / 216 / 221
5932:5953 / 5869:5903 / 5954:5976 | 0.2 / 211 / 218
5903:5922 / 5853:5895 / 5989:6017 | -0.7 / 215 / 215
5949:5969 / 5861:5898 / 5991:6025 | -0.4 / 213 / 215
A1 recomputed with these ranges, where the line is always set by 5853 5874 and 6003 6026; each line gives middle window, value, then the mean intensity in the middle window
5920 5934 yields -0.31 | 222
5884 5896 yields 0.53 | 207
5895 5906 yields 0.28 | 211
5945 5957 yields -0.26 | 221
